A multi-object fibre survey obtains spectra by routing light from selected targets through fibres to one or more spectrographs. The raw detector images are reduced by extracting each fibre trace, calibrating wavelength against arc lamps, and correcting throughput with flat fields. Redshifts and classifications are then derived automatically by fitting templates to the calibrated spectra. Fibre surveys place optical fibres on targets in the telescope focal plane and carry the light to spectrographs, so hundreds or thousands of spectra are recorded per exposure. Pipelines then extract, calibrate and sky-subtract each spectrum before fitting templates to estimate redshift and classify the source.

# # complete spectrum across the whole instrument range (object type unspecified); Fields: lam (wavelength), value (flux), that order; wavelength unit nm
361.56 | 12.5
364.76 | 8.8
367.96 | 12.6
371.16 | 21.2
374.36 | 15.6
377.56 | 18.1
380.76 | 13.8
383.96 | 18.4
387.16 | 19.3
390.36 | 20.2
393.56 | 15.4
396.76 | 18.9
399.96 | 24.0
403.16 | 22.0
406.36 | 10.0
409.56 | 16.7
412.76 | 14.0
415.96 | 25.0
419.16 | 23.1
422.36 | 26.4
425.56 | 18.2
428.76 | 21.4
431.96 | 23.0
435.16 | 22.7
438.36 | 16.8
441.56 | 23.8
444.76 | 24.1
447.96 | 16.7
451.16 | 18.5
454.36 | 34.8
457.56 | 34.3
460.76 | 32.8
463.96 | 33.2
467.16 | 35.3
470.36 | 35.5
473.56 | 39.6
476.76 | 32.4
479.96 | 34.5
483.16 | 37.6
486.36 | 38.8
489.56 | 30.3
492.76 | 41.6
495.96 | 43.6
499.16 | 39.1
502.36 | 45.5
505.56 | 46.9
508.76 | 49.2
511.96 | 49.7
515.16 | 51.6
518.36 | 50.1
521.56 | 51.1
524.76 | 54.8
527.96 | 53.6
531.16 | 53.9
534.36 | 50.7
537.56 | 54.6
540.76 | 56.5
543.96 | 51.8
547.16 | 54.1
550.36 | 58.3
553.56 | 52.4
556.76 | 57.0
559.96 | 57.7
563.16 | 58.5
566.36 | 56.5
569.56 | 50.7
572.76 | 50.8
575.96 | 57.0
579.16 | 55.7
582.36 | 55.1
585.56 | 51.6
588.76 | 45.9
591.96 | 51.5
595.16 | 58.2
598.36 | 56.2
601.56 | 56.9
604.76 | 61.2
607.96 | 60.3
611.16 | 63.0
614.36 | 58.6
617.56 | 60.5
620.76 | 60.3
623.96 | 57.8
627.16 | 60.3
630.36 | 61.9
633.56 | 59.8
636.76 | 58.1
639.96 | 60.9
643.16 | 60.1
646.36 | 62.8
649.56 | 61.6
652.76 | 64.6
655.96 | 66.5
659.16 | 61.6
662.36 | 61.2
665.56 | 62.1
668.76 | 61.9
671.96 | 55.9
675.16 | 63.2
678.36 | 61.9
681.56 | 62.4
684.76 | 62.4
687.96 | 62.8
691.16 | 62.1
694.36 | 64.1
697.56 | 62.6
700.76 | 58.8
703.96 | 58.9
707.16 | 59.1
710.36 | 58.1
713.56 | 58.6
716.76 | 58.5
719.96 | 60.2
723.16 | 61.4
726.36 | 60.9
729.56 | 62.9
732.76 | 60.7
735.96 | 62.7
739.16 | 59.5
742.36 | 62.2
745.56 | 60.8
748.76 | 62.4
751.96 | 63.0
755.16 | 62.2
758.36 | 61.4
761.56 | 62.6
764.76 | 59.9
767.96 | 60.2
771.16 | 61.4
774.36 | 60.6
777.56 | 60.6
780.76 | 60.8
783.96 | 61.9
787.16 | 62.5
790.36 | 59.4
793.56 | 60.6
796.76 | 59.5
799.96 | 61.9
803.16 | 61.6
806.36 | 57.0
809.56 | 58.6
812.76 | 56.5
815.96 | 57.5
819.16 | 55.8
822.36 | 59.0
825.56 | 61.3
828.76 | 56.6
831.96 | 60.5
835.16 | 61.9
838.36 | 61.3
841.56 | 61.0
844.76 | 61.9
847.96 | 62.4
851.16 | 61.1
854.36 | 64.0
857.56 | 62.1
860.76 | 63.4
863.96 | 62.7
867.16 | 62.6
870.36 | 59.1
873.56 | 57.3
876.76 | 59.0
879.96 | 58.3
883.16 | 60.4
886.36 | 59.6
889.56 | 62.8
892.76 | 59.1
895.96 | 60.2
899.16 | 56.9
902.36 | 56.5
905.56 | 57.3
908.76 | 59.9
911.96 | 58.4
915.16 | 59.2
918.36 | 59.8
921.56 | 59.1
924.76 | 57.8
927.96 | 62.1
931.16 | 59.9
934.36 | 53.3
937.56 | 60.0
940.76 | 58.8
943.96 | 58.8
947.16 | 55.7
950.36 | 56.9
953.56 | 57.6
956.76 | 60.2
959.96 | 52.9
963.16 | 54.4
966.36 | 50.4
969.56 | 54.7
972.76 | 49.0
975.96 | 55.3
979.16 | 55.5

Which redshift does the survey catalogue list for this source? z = 0.14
